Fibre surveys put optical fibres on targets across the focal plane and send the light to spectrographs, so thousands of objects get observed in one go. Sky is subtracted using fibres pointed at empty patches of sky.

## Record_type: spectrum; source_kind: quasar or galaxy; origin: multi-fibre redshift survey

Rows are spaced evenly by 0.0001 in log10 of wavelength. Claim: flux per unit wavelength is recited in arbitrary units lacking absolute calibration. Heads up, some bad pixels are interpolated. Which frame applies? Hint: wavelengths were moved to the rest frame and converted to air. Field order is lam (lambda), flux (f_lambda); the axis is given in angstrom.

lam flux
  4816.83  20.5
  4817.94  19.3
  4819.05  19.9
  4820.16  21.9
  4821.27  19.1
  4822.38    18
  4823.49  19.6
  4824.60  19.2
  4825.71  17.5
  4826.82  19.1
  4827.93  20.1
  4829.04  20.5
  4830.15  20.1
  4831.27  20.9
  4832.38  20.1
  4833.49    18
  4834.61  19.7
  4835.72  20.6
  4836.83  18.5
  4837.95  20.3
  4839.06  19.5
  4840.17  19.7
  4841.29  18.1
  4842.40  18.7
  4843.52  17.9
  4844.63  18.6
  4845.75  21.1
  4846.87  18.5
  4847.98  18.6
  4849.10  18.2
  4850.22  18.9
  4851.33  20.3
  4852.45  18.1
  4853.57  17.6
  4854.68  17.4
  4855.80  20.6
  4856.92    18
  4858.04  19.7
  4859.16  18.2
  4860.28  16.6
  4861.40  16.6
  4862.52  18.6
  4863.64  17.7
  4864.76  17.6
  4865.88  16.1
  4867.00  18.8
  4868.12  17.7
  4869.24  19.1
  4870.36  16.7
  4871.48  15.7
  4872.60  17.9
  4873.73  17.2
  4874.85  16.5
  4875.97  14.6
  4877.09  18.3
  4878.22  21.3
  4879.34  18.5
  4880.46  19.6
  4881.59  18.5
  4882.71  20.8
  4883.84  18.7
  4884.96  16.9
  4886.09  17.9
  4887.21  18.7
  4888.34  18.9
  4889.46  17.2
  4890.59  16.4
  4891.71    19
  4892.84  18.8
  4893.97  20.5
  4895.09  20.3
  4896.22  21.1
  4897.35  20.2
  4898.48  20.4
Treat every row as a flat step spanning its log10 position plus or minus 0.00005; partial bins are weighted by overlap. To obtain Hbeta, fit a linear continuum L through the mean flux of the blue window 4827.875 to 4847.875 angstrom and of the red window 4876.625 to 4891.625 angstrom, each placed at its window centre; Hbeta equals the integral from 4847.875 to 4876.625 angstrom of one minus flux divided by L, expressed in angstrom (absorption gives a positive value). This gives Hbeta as 1.85 angstrom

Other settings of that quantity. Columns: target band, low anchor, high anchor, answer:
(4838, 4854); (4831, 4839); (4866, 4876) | 0.0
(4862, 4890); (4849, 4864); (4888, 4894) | 0.5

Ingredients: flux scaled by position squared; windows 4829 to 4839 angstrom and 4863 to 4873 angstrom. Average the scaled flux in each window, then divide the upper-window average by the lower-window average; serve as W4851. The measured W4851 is 0.90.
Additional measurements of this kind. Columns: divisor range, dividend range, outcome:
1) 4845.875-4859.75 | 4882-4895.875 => 1.01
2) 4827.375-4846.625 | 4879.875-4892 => 0.96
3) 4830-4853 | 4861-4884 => 0.94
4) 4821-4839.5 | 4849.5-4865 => 0.95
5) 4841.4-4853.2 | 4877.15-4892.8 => 1.00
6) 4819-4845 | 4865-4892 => 0.94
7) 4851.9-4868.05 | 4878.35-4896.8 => 1.07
